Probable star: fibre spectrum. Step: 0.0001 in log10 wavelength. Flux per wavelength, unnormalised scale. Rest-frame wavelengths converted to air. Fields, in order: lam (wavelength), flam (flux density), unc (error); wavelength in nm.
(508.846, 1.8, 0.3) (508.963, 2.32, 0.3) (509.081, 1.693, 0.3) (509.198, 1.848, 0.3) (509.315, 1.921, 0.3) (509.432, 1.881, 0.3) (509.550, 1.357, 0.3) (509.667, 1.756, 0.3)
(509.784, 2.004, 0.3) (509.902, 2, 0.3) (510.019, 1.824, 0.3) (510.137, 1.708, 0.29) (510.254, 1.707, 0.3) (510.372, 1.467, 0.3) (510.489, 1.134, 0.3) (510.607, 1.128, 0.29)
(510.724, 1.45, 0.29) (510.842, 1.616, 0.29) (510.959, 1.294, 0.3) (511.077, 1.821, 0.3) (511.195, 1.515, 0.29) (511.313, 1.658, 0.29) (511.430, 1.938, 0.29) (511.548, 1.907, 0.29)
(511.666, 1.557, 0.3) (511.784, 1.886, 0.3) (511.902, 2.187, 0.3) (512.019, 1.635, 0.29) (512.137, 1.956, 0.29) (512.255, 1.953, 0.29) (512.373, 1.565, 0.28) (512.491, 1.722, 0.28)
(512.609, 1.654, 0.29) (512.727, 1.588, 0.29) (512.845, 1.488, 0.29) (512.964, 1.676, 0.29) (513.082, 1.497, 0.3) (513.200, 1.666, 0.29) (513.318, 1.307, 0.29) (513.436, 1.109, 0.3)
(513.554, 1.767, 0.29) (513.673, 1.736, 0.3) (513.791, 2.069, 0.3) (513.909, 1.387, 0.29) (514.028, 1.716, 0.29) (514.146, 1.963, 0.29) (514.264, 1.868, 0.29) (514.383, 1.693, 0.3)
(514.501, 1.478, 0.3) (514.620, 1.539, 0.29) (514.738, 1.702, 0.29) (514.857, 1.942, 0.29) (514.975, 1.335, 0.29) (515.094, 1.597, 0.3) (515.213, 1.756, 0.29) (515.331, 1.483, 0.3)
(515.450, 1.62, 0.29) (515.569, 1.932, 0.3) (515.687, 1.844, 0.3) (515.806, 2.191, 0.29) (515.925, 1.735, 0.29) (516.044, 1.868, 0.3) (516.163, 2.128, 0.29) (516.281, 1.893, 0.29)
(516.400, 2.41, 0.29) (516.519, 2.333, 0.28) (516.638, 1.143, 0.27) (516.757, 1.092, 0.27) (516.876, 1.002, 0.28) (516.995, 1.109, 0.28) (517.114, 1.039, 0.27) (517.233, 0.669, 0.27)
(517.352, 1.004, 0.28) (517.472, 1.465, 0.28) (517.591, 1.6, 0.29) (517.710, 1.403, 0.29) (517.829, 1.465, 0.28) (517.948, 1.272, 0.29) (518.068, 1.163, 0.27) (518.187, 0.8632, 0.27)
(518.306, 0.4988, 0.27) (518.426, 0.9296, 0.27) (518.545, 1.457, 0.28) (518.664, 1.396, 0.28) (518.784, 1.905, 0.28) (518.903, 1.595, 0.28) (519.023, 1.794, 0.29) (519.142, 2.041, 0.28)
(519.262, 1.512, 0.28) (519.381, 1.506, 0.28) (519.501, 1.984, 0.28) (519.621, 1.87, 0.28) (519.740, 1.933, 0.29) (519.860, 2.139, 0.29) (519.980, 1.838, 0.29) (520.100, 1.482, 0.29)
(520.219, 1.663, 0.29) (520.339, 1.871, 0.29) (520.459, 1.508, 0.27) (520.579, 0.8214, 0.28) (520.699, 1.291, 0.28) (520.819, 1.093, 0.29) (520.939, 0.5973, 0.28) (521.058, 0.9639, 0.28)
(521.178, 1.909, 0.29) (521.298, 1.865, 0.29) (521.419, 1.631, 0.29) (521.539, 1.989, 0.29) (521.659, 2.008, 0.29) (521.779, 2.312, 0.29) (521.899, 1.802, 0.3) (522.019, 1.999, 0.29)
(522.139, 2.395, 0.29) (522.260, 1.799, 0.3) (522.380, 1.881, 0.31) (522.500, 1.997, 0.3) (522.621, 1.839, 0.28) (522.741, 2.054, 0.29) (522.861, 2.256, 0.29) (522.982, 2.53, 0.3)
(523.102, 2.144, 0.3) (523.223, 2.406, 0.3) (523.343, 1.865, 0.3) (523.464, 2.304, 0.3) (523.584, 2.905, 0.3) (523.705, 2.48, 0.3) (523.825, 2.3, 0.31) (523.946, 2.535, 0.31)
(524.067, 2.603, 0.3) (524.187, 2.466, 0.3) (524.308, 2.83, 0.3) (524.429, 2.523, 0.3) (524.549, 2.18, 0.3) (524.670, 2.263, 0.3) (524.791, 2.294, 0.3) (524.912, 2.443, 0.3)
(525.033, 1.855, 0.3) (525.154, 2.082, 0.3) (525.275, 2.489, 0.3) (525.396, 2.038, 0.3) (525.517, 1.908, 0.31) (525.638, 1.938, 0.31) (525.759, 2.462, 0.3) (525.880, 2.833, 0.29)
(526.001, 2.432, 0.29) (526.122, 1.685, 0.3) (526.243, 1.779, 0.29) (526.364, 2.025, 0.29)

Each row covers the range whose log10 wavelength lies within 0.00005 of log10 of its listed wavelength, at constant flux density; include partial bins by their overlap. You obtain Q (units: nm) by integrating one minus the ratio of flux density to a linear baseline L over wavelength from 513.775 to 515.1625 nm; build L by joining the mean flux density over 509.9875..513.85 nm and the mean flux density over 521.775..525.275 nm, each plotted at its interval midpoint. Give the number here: 0.07 nm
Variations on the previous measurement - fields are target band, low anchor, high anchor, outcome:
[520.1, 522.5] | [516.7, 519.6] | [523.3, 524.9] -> 0.34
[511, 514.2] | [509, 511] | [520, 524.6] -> 0.03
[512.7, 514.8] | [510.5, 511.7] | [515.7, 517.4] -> -0.08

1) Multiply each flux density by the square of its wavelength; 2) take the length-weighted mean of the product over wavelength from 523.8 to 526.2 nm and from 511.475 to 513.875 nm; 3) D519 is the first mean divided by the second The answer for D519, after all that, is 1.4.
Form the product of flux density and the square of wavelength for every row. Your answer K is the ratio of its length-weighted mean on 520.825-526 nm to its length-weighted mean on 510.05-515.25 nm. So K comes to 1.35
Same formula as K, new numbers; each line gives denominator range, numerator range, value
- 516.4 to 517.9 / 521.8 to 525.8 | 1.74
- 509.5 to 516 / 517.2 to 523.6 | 1.03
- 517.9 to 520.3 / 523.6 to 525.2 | 1.58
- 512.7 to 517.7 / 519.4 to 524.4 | 1.25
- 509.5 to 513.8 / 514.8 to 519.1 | 0.93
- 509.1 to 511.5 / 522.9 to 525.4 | 1.51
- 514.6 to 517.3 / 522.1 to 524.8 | 1.46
